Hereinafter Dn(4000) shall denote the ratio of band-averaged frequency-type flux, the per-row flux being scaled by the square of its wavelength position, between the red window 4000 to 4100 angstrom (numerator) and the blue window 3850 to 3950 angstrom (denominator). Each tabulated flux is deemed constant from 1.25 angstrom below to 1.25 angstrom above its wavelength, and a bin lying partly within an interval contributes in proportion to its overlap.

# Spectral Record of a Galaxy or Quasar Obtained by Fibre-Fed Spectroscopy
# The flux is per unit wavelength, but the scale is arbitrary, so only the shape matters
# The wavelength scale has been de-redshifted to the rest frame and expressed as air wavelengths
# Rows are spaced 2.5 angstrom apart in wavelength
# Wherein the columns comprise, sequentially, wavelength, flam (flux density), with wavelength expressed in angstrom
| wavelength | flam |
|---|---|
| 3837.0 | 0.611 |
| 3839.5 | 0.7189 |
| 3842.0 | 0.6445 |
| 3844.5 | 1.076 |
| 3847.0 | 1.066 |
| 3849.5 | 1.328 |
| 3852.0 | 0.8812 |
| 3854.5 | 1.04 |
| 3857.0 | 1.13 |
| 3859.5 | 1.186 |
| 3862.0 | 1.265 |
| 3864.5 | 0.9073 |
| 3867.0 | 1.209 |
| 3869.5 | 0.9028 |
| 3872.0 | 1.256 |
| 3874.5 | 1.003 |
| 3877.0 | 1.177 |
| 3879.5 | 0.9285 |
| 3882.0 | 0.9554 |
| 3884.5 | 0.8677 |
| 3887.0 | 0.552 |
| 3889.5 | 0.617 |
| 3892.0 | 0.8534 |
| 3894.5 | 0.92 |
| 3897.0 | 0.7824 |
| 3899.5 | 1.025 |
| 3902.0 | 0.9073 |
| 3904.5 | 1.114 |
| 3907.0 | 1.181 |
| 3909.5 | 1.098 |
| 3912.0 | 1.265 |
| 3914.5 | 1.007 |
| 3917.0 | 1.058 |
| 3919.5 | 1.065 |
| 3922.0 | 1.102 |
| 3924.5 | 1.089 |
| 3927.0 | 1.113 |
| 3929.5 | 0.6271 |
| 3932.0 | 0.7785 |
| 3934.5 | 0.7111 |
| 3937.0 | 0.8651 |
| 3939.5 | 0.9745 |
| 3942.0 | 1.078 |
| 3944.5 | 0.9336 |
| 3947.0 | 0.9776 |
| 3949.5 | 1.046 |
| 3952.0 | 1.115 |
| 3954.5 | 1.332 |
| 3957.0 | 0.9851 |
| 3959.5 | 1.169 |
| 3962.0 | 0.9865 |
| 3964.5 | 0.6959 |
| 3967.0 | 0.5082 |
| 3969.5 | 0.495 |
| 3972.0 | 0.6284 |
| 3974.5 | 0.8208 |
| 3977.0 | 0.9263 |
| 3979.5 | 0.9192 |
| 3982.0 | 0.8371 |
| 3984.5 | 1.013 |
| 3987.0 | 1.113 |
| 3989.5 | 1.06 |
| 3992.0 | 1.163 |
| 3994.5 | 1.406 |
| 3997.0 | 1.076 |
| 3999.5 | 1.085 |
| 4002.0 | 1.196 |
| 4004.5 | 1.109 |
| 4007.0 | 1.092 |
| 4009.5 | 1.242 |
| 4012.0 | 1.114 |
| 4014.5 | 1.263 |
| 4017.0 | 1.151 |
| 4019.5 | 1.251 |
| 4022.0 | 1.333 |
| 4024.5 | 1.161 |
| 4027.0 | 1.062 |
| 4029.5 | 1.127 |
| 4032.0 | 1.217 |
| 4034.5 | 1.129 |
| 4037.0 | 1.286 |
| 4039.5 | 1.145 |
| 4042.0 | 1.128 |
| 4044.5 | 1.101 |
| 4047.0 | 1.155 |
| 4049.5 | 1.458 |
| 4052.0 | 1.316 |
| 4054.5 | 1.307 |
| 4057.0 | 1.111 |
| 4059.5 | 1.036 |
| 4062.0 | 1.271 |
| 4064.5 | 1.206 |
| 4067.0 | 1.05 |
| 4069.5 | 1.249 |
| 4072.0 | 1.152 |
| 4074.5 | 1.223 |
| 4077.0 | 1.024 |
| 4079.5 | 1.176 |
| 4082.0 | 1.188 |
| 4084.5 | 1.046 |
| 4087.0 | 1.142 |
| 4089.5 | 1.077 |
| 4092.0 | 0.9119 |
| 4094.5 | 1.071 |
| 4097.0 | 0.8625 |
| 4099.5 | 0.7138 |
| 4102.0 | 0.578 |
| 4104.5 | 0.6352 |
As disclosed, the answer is 1.25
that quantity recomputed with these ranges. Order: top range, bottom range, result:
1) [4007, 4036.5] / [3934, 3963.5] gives 1.21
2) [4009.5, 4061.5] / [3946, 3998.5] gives 1.28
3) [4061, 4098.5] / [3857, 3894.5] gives 1.25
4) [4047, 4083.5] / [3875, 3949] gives 1.35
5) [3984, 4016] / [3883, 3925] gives 1.25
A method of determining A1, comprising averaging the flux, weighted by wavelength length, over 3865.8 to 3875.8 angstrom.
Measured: 1.09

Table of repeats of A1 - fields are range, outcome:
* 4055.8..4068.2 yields 1.14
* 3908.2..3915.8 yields 1.12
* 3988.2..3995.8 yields 1.21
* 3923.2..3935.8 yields 0.865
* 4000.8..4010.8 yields 1.16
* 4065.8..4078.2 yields 1.14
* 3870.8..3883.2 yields 1.06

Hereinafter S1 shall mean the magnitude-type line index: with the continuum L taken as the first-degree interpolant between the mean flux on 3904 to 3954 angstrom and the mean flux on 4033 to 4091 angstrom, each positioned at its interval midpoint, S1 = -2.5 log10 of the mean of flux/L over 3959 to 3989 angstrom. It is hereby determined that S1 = 0.26 mag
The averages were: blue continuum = 1.01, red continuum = 1.17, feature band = 0.84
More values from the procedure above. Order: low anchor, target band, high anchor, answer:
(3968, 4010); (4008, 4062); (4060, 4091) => -0.11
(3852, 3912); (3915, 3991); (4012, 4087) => 0.15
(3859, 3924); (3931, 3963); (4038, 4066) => 0.08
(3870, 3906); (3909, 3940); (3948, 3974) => -0.08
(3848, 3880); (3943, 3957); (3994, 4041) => 0.07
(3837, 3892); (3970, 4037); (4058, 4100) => -0.04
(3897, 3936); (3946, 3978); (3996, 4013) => 0.19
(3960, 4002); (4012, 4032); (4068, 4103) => -0.22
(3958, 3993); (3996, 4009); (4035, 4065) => -0.12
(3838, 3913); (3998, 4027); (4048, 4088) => -0.04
